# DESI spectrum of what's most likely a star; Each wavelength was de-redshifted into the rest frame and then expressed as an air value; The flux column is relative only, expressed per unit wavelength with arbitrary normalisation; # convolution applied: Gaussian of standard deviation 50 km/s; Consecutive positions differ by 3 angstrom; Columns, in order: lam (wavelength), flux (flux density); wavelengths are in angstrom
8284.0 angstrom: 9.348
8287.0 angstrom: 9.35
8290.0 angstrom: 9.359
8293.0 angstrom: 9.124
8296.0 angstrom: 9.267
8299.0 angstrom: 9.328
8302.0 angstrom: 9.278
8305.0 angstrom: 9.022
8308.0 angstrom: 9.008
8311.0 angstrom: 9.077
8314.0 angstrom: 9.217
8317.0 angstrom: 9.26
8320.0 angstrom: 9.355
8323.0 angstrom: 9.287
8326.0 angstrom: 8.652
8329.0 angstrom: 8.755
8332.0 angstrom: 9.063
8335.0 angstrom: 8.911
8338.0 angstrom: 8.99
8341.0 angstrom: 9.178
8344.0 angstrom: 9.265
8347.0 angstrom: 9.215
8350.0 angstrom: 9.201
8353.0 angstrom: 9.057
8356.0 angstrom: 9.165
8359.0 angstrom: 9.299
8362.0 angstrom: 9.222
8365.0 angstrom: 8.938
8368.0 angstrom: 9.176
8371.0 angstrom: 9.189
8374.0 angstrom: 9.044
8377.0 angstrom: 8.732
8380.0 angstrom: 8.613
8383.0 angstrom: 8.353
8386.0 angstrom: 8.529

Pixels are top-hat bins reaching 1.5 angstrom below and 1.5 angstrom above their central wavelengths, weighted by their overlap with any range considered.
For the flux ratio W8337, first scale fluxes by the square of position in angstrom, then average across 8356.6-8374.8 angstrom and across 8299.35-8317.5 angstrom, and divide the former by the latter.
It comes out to 1.01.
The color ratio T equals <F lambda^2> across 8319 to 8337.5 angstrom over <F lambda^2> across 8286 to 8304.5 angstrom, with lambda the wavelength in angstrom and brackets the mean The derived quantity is 1.0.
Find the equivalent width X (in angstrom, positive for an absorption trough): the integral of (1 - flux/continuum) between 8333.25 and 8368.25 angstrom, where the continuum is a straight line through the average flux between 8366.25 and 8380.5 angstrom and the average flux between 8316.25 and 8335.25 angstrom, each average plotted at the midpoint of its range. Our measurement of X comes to -0.5 angstrom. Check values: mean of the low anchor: 9.04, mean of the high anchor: 8.97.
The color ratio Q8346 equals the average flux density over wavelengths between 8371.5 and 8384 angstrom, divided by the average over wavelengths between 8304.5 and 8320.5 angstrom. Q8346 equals 1.0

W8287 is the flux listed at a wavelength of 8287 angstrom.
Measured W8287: 9.35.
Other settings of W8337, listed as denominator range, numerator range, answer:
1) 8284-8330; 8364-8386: 0.98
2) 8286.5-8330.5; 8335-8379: 1.01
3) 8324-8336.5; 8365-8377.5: 1.03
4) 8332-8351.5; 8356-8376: 1.01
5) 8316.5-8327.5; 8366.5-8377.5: 1.00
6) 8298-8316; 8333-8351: 1.01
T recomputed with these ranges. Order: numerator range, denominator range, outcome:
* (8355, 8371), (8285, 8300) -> 1.00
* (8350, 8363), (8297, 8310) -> 1.02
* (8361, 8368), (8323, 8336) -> 1.03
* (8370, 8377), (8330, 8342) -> 1.01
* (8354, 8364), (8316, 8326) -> 1.01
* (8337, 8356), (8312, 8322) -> 0.99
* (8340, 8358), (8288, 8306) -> 1.01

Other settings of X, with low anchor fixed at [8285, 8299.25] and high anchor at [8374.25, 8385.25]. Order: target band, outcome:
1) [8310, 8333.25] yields -0.1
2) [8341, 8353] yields -0.5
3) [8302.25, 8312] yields 0.1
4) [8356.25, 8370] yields -0.7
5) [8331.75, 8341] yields -0.1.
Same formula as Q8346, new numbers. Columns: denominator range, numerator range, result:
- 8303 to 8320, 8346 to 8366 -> 1.00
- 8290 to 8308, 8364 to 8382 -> 0.97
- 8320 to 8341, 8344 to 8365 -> 1.02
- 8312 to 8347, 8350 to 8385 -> 0.99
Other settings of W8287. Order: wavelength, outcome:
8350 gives 9.201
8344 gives 9.265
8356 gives 9.165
